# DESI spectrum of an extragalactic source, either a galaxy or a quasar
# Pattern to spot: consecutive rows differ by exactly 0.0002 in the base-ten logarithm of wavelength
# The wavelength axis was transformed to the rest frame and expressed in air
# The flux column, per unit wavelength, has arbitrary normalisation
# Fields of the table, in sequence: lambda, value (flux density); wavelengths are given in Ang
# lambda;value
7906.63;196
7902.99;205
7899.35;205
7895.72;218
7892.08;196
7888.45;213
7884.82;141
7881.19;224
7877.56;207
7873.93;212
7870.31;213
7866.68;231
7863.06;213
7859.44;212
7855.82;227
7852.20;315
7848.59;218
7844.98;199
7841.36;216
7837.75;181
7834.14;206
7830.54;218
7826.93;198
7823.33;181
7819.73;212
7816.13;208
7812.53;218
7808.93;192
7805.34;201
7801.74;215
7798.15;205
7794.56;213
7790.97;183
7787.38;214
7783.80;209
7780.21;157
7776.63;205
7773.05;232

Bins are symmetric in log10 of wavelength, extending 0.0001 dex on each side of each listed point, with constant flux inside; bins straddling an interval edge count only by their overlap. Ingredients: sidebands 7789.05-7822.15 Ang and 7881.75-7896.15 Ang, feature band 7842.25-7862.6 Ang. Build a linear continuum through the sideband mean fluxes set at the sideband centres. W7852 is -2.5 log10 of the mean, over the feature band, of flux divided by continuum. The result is -0.17 mag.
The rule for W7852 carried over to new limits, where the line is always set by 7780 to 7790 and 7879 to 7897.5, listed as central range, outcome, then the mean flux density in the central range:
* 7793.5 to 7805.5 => -0.058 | 209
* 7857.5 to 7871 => -0.100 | 218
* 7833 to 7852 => -0.079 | 213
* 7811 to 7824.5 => -0.039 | 206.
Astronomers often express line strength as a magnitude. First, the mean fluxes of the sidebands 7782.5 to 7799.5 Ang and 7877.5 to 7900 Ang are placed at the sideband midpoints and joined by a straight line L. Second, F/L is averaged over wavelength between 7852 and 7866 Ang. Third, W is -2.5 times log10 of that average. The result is -0.16 mag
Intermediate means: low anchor 205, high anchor 200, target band 232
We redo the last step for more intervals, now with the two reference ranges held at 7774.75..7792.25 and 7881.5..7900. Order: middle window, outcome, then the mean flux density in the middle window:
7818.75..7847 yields -0.033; 201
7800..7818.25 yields -0.066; 207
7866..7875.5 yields -0.112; 217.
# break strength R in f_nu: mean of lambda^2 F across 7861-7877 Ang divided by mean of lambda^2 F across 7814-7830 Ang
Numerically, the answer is 1.1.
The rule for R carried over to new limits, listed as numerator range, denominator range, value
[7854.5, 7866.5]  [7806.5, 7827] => 1.10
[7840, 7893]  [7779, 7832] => 1.09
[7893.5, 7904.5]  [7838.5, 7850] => 1.02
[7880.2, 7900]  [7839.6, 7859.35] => 0.86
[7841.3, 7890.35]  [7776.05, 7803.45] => 1.11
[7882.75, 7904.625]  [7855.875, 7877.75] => 0.92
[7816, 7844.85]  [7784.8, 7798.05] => 1.00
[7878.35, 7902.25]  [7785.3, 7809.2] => 1.00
